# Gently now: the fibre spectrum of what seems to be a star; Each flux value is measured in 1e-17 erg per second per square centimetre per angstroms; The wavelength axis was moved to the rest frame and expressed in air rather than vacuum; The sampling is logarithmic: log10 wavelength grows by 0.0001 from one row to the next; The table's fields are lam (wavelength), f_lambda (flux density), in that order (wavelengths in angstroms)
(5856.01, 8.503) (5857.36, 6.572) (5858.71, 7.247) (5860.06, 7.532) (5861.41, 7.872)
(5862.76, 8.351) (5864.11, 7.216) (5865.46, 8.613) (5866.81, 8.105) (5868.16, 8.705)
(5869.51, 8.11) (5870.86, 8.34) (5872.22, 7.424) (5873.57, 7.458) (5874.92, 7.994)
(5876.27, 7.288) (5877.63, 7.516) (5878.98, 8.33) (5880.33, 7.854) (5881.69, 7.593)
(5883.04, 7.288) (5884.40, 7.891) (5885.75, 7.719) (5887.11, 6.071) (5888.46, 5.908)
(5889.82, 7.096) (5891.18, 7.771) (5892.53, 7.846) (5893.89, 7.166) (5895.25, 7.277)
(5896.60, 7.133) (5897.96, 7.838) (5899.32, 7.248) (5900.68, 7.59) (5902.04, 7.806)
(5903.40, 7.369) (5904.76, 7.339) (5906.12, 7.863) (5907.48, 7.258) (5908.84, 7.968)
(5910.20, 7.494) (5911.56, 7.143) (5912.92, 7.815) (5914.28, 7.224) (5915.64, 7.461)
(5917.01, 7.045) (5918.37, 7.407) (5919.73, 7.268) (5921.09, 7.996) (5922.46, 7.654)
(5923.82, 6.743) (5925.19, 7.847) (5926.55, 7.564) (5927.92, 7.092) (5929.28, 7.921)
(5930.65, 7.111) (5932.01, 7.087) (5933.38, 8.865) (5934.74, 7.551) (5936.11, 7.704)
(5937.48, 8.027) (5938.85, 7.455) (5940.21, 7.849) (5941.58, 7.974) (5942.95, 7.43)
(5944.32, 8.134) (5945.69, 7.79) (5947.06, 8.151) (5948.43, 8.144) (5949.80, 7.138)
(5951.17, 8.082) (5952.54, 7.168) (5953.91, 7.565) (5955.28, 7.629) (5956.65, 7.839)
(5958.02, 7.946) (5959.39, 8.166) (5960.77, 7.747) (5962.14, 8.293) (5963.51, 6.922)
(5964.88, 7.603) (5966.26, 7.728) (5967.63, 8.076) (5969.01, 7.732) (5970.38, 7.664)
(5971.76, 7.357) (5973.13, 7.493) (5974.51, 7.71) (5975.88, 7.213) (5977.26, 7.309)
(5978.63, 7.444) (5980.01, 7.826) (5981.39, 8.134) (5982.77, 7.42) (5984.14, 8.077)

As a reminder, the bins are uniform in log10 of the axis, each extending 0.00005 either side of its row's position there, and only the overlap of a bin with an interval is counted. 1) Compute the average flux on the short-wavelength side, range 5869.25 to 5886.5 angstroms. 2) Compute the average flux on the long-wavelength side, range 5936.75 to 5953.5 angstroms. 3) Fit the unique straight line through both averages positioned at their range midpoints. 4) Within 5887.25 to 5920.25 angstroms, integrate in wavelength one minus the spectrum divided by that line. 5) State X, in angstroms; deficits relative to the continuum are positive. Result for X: 1.6 angstroms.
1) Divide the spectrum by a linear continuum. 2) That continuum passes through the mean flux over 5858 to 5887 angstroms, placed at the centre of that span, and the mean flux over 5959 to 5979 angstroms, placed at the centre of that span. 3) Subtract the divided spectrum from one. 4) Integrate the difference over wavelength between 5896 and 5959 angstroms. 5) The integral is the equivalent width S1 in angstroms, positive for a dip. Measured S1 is 0.75 angstroms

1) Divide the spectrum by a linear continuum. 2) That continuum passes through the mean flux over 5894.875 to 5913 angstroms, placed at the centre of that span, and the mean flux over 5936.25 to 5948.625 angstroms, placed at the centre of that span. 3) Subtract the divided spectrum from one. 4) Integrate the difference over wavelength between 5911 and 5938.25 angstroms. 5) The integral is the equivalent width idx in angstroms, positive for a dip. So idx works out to 0.6 angstroms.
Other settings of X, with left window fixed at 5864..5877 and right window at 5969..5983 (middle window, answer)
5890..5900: 0.5 angstroms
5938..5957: -0.2 angstroms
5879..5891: 1.0 angstroms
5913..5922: 0.4 angstroms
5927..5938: 0.1 angstroms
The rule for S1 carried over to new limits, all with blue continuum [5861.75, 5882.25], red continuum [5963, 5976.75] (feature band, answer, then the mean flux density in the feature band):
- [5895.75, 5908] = 0.5 angstroms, 7.49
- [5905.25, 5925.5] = 0.8 angstroms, 7.47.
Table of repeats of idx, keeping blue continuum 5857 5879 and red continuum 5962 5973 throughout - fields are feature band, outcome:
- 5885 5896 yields 0.9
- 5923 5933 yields 0.4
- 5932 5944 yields -0.2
